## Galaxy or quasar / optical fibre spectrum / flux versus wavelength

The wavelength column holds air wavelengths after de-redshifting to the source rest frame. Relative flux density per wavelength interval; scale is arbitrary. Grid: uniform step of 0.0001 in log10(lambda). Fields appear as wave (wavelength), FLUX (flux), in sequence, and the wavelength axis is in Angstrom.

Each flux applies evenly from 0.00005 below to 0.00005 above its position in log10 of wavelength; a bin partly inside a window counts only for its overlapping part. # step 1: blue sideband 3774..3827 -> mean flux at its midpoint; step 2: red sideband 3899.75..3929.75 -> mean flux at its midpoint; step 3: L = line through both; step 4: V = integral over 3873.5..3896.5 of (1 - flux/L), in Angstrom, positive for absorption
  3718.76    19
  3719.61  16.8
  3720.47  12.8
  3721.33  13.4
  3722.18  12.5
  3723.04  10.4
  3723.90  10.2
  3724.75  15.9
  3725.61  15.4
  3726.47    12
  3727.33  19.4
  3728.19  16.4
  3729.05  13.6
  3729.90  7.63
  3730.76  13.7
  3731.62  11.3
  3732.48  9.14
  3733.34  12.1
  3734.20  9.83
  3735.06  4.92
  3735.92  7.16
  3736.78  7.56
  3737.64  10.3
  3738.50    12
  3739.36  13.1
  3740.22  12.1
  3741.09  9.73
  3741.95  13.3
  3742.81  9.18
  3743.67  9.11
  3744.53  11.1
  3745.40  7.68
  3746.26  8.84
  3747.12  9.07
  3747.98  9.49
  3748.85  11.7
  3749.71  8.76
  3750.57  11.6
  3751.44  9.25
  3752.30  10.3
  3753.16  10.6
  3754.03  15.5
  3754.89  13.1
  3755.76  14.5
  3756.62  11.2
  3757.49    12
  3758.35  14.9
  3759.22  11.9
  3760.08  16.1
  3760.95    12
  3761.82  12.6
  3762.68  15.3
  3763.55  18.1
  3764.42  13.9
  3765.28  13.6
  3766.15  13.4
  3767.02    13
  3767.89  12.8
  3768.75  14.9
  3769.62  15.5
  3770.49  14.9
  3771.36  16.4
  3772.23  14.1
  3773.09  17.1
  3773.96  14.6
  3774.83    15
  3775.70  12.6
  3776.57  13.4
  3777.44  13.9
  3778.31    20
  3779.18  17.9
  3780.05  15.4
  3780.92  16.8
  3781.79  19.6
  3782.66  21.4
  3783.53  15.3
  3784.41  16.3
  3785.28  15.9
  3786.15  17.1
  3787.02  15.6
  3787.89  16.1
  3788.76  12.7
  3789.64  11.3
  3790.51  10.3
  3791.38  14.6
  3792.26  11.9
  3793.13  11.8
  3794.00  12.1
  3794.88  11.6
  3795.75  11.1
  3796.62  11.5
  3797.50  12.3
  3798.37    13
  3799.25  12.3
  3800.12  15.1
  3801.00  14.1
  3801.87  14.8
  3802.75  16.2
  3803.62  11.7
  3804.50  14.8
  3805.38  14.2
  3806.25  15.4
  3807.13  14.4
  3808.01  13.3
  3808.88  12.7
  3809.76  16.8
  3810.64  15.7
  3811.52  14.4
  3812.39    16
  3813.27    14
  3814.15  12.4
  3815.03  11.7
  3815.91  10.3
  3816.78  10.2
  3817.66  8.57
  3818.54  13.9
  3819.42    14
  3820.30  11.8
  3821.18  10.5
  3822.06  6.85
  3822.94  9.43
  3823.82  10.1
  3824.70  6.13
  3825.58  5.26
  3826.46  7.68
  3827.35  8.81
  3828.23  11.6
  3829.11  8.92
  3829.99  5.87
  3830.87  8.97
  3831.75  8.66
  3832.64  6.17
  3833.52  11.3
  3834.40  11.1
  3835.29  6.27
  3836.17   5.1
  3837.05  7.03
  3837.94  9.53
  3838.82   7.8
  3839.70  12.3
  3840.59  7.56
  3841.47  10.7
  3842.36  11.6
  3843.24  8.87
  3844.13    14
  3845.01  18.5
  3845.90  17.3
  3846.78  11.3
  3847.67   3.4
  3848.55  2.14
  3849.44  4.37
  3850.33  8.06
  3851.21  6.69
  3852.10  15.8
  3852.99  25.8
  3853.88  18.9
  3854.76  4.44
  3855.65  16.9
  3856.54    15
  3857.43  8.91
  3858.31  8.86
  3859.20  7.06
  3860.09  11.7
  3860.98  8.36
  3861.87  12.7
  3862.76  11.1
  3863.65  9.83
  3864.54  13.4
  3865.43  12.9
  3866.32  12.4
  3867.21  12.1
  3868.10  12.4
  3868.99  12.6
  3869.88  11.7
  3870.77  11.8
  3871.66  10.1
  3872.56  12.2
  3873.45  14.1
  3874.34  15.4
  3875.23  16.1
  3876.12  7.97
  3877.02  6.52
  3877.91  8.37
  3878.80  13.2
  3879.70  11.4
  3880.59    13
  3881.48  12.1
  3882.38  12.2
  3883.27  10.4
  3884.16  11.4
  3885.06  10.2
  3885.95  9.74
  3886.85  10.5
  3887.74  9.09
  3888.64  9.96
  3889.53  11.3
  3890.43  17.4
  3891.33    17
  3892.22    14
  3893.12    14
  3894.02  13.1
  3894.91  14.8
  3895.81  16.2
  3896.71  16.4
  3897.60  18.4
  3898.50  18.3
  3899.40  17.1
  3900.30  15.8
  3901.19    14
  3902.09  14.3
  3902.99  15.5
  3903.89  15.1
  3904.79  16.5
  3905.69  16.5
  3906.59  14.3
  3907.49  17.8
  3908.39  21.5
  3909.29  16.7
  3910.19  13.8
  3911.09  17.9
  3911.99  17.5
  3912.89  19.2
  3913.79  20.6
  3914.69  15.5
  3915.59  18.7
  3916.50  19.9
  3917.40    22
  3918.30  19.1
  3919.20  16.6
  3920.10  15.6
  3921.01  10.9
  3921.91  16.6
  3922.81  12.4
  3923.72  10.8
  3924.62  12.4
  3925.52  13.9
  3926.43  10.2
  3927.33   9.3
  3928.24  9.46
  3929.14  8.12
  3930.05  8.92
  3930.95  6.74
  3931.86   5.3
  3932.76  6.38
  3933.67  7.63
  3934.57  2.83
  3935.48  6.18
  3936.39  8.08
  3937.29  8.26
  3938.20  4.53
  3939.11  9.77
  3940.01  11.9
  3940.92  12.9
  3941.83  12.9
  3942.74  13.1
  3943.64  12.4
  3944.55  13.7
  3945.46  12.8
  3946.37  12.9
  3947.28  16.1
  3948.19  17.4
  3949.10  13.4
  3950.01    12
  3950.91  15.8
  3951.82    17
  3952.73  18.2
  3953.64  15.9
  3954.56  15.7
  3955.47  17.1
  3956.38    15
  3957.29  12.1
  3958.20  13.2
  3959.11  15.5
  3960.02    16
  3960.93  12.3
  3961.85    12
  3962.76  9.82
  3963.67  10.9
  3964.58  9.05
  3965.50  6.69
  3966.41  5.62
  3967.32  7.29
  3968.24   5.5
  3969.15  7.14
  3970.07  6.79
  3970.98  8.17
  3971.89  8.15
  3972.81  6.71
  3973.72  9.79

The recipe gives 4.0 Angstrom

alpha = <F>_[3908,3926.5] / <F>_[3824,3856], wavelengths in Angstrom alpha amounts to 1.7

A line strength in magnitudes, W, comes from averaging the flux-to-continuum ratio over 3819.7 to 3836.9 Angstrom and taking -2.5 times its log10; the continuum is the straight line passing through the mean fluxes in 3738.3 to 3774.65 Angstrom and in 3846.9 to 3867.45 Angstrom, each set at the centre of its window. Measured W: 0.321 mag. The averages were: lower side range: 12.6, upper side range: 10.9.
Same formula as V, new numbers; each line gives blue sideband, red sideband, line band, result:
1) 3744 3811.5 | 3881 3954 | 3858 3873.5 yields 2.5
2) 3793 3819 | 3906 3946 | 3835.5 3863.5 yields 5.2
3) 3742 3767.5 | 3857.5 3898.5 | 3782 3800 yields -2.6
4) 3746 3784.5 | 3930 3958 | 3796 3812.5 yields -0.7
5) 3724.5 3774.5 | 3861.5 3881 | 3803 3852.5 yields 6.0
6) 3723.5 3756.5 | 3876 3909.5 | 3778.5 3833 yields -1.9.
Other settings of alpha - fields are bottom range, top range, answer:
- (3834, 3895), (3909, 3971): 1.09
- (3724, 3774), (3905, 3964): 1.09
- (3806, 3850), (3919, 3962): 1.16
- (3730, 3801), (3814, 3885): 0.82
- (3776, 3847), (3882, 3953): 1.09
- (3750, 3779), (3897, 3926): 1.18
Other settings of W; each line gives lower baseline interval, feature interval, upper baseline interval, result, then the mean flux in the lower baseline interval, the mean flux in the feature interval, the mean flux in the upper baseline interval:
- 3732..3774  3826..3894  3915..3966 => 0.12 mag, 12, 11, 12.4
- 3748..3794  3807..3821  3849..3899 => 0.03 mag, 14.1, 13.1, 12.3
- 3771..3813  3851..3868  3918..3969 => 0.08 mag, 14.6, 12.3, 11.6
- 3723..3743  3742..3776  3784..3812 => -0.02 mag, 11.6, 12.7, 13.8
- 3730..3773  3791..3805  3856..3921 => -0.04 mag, 11.9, 13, 13.9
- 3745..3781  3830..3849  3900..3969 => 0.37 mag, 13.4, 9.42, 13.1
